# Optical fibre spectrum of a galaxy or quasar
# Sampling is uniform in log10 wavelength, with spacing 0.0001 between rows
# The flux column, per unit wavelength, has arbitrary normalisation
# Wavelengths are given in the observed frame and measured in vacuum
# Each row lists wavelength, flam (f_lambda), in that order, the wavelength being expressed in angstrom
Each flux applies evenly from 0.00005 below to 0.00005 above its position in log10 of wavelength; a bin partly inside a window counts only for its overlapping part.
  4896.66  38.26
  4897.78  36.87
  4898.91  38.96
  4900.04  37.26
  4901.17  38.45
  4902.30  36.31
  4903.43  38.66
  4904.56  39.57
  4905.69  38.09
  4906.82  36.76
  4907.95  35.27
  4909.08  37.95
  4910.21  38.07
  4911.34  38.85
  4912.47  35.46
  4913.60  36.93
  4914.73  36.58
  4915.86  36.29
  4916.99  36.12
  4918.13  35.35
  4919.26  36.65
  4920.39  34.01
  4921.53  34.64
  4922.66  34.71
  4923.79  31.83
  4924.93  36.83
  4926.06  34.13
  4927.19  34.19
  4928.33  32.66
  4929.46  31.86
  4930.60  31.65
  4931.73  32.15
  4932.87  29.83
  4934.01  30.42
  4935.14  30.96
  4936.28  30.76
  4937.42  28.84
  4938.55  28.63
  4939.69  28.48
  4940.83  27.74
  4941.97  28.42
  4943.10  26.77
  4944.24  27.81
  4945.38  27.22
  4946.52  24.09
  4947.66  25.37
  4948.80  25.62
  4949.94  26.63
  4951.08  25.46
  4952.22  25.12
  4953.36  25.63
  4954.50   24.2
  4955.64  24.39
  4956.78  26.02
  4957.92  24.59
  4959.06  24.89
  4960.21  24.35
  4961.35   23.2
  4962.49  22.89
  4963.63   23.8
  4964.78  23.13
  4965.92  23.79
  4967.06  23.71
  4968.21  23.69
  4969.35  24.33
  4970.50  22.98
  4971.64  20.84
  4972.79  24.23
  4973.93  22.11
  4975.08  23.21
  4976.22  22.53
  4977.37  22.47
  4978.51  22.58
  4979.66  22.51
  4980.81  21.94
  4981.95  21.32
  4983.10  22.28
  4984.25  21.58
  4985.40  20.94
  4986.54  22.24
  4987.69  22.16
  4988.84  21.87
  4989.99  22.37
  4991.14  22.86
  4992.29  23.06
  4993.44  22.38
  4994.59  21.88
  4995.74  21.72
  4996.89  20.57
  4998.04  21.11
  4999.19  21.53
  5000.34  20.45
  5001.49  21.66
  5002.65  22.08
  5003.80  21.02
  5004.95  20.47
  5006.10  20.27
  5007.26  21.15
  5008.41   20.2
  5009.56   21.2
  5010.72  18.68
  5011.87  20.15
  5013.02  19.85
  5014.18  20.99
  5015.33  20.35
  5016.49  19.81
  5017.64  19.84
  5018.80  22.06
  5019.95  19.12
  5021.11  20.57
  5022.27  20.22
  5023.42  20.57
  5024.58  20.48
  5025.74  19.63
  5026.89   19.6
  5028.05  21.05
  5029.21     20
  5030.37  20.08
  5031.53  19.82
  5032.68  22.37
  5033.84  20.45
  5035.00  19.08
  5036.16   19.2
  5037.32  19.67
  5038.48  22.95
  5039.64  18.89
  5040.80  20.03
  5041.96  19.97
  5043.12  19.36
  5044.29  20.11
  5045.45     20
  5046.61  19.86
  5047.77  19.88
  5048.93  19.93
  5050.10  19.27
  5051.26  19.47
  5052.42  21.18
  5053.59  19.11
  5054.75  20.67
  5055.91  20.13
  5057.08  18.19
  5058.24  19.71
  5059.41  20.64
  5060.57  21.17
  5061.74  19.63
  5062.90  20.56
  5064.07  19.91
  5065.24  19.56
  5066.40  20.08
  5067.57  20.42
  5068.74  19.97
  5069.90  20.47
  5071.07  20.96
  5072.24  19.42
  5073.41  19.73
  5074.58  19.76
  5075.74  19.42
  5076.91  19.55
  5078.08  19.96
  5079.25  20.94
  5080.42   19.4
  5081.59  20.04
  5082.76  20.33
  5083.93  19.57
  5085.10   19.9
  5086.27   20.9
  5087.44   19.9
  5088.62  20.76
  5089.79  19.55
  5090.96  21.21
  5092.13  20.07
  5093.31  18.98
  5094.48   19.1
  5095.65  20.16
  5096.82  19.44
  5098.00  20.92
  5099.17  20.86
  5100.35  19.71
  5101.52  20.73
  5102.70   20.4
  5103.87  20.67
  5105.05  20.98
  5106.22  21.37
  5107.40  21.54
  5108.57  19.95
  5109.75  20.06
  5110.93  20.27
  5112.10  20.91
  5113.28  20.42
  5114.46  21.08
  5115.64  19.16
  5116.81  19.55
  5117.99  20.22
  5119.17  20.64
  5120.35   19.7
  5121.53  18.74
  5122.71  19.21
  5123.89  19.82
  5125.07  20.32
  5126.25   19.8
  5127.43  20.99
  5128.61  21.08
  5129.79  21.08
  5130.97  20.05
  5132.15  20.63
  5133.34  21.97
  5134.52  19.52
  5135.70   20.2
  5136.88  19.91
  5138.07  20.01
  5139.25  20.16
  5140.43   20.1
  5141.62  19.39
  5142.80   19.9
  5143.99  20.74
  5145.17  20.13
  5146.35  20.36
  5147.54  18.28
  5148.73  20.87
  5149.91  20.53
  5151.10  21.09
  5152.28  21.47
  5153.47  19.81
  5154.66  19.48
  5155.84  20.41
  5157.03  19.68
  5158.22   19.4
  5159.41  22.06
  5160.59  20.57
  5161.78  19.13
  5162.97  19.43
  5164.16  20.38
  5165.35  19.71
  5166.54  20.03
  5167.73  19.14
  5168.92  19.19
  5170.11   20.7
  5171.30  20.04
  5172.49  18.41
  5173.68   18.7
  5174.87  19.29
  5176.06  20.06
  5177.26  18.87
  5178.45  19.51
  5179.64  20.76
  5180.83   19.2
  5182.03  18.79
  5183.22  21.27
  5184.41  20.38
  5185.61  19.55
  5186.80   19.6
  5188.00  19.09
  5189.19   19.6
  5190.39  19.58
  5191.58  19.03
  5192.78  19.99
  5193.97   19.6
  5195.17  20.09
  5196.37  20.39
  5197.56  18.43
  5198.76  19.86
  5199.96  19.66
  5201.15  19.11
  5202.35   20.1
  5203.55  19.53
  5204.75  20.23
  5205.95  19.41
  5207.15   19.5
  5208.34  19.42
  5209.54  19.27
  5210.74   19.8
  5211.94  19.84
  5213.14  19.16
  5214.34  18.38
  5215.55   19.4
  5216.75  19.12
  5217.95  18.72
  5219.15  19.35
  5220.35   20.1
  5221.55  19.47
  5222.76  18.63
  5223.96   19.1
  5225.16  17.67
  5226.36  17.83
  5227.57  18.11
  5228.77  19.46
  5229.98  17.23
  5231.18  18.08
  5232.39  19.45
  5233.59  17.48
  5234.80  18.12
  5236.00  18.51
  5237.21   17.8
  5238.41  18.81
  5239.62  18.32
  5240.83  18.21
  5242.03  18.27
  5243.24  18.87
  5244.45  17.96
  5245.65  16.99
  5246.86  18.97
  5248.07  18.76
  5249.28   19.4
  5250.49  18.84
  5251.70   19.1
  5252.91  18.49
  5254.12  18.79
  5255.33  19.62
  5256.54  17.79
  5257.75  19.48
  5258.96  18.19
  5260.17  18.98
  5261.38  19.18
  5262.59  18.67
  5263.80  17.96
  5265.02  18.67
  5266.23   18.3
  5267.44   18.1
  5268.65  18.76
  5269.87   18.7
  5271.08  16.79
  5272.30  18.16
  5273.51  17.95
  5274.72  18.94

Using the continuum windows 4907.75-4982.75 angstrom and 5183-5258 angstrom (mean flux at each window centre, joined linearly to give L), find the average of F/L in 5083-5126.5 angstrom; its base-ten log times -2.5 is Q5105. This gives 0.14 mag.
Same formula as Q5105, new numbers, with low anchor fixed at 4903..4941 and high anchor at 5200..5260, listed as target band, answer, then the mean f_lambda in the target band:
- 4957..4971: 0.32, 23.8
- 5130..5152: 0.15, 20.2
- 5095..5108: 0.22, 20.6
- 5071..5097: 0.29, 19.9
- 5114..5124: 0.23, 19.8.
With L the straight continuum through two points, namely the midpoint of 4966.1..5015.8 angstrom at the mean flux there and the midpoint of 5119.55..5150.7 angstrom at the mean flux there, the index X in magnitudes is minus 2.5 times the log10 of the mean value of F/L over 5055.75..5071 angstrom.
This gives 0.05 mag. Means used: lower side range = 21.8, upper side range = 20.1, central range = 20.1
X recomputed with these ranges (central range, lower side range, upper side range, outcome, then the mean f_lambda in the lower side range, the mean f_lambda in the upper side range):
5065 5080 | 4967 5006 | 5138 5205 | 0.05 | 22.1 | 19.8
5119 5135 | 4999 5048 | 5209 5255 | -0.04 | 20.3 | 18.7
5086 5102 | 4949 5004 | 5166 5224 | 0.05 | 22.9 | 19.5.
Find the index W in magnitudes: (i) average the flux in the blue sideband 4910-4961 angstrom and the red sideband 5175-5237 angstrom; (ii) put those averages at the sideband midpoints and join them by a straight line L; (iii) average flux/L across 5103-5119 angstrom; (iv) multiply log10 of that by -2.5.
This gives 0.133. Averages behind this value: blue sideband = 30.4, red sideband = 19.3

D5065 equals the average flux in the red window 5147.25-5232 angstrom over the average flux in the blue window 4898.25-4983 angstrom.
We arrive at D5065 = 0.7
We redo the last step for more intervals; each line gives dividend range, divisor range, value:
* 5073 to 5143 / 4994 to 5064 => 0.99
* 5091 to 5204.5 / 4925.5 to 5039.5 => 0.85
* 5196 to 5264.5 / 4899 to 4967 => 0.61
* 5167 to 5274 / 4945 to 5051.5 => 0.87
